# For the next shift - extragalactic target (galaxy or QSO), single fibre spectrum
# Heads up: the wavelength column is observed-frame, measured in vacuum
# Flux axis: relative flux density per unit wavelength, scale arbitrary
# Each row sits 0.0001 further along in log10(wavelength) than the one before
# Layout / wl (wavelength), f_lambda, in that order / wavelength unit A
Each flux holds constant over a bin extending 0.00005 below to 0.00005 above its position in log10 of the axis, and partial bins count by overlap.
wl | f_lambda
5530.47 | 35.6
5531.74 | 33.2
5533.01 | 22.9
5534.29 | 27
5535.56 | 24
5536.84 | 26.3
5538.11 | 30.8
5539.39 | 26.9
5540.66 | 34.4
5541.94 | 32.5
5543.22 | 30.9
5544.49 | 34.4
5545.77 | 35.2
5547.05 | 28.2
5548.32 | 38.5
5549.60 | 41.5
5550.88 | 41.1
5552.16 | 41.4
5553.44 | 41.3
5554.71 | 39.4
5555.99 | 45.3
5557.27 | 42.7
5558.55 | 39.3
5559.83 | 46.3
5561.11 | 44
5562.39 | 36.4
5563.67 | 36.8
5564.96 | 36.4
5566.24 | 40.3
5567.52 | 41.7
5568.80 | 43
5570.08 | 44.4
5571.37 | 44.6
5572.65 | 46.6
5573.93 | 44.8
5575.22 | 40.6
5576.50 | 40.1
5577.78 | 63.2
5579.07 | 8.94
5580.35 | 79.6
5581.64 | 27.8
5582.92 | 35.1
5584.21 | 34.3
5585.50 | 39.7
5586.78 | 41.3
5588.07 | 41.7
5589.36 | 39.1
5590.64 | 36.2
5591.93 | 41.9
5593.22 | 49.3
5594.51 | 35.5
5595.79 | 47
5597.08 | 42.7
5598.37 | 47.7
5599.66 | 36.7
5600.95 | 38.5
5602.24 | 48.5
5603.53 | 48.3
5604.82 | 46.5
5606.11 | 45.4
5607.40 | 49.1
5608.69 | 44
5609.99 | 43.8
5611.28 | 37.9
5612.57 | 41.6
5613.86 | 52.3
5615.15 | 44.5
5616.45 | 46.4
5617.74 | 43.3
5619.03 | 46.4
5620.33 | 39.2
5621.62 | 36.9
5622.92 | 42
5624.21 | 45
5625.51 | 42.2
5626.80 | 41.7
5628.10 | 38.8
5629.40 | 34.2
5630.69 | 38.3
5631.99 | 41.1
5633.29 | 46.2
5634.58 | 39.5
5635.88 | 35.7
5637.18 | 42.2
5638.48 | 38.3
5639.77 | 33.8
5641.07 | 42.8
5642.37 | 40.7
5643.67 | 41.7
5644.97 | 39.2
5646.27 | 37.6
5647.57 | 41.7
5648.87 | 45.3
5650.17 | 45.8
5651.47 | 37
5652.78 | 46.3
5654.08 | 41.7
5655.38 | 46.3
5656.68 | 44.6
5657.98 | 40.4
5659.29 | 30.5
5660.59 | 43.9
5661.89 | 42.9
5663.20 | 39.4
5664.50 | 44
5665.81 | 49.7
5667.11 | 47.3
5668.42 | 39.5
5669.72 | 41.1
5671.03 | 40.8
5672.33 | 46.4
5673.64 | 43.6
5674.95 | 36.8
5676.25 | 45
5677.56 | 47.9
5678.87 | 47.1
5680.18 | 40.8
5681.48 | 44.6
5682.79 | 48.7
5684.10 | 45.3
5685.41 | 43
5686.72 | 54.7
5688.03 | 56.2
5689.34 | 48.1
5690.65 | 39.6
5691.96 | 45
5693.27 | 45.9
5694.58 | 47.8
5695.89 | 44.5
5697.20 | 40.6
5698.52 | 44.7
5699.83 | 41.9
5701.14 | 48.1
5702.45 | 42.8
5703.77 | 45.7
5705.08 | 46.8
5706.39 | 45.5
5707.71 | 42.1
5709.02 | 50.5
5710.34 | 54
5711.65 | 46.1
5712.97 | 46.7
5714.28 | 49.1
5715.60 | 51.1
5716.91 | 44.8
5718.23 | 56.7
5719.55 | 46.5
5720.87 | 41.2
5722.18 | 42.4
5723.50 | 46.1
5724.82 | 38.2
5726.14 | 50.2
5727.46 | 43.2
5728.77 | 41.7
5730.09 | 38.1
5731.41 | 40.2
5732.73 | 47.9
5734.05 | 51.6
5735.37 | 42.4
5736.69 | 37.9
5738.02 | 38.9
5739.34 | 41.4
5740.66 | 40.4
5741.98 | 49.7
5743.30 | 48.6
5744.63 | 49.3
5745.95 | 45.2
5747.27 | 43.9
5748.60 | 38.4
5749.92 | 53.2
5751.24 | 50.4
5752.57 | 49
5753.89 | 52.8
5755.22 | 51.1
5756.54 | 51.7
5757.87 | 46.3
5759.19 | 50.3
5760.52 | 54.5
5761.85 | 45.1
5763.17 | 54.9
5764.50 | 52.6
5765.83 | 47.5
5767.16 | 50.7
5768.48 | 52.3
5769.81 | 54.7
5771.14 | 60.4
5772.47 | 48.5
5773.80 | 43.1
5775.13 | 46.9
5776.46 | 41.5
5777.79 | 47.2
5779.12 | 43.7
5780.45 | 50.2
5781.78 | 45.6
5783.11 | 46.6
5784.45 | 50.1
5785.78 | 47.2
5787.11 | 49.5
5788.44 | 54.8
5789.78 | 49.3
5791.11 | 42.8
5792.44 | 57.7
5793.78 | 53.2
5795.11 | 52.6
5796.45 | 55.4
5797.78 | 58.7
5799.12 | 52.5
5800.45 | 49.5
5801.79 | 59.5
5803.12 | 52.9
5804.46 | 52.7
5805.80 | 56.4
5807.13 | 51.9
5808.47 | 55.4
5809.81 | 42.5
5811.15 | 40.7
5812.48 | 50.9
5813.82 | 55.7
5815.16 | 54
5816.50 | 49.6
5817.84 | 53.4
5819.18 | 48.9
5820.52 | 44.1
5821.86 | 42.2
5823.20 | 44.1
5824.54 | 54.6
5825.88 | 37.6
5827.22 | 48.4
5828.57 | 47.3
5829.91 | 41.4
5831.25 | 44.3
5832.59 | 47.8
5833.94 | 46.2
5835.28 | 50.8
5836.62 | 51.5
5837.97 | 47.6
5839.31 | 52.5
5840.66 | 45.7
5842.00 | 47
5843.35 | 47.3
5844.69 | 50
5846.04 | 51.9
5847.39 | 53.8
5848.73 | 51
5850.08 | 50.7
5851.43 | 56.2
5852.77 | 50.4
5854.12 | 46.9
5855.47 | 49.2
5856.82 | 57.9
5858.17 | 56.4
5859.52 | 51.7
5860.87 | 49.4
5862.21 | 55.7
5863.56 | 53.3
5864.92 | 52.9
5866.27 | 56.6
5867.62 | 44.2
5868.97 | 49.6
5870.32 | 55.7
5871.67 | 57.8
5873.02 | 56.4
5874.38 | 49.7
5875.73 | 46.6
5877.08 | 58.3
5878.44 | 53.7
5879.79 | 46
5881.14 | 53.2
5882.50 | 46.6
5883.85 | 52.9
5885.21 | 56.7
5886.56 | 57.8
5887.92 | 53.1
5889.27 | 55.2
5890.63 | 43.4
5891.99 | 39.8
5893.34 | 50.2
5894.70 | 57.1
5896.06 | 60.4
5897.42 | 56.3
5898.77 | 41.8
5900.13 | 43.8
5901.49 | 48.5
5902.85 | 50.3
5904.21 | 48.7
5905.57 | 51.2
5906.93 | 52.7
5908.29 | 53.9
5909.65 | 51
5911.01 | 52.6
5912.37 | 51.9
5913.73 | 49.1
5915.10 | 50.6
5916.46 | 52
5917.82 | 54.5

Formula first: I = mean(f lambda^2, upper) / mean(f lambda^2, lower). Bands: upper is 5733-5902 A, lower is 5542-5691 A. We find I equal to 1.3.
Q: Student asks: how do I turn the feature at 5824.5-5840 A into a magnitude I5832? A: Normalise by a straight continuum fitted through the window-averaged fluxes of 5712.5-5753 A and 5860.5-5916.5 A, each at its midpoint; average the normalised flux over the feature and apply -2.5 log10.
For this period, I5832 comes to 0.05 mag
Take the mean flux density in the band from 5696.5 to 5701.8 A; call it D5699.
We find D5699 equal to 43.8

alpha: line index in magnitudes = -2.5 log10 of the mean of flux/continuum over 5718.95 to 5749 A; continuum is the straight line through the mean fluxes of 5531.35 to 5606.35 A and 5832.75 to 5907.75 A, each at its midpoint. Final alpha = 0.05 mag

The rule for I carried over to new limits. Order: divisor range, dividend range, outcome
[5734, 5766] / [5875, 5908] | 1.13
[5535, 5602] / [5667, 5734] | 1.21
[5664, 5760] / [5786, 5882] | 1.16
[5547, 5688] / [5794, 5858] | 1.27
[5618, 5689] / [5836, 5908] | 1.30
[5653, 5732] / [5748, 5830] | 1.15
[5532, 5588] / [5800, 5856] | 1.42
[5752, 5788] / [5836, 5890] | 1.09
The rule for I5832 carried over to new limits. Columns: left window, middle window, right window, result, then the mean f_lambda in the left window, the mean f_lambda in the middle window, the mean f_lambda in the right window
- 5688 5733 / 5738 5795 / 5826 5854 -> -0.04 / 45.6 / 48.8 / 48.8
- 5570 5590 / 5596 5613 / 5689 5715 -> -0.03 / 41.9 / 44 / 45.8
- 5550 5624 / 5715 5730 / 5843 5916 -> 0.03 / 42.5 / 45.4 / 51.6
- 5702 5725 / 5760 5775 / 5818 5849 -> -0.09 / 46.7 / 51.1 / 47.7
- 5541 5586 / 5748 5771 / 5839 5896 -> -0.07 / 40.1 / 50.6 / 51.8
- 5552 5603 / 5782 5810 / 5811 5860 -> -0.08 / 41.8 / 52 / 49.3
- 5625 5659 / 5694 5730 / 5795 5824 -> -0.02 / 40.8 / 45.8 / 51.1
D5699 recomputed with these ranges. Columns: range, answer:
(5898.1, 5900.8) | 42.8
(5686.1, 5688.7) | 55.4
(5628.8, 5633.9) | 40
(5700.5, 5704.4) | 45.5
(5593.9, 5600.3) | 42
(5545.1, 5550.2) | 35.8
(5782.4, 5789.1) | 49.6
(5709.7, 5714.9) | 49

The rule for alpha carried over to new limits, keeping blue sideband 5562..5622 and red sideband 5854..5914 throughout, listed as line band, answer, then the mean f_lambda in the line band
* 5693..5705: 0.03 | 44.7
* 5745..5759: -0.02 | 48.3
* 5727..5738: 0.10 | 42.6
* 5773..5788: 0.04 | 46.7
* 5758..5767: -0.06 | 50.5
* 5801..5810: -0.09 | 53.5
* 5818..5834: 0.09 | 45.8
